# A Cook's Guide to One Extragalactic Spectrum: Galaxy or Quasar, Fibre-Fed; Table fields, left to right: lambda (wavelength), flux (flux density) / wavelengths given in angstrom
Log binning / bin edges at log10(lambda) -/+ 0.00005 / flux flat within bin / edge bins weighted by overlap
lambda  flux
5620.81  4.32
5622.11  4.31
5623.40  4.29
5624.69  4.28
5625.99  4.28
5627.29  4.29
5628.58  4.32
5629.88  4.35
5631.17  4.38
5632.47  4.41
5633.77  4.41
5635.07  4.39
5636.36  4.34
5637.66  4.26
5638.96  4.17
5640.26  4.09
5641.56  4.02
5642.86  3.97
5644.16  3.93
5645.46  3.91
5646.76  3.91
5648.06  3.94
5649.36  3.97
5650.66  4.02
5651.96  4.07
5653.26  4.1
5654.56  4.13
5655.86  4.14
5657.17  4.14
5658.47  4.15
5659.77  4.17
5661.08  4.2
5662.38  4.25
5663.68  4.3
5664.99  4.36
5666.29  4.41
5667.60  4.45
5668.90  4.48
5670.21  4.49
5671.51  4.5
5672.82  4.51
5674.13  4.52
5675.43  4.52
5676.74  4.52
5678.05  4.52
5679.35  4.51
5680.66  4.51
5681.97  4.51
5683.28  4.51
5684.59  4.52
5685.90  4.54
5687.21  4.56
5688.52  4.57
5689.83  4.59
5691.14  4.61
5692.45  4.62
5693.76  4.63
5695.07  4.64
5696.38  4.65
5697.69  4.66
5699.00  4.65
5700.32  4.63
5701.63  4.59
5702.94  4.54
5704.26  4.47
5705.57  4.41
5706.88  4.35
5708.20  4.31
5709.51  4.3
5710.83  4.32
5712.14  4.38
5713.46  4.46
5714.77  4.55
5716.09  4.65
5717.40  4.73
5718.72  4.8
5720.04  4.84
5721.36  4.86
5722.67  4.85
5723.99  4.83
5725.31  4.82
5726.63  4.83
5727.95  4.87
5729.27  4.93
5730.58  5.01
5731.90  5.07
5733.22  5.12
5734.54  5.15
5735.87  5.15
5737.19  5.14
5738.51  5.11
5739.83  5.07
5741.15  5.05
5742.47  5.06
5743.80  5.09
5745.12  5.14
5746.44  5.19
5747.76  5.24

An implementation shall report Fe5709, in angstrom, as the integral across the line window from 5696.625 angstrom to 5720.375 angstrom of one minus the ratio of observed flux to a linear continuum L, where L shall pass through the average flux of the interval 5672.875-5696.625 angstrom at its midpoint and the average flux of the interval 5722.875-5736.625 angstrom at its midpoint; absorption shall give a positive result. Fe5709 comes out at 1.2 angstrom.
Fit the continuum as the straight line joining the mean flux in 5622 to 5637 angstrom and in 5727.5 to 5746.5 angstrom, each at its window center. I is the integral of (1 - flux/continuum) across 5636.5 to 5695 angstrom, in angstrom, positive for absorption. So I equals 3.5 angstrom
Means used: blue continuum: 4.34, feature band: 4.32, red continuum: 5.08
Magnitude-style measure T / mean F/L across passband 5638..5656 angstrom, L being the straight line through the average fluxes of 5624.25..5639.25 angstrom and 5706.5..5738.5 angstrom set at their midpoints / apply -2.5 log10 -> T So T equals 0.10 mag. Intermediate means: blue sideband 4.33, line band 4.03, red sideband 4.77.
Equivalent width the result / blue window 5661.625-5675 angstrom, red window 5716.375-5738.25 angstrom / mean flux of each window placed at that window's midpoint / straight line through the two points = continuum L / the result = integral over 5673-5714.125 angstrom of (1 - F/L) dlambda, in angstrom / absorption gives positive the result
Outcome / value 1.1 angstrom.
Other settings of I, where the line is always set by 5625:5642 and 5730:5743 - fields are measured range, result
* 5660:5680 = 0.6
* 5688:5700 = 0.3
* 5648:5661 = 1.0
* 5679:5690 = 0.4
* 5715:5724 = 0.3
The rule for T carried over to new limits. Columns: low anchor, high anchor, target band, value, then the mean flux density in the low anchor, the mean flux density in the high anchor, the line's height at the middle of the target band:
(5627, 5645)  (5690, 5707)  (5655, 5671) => 0.022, 4.23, 4.58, 4.38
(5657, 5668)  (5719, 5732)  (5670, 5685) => -0.023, 4.27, 4.88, 4.42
